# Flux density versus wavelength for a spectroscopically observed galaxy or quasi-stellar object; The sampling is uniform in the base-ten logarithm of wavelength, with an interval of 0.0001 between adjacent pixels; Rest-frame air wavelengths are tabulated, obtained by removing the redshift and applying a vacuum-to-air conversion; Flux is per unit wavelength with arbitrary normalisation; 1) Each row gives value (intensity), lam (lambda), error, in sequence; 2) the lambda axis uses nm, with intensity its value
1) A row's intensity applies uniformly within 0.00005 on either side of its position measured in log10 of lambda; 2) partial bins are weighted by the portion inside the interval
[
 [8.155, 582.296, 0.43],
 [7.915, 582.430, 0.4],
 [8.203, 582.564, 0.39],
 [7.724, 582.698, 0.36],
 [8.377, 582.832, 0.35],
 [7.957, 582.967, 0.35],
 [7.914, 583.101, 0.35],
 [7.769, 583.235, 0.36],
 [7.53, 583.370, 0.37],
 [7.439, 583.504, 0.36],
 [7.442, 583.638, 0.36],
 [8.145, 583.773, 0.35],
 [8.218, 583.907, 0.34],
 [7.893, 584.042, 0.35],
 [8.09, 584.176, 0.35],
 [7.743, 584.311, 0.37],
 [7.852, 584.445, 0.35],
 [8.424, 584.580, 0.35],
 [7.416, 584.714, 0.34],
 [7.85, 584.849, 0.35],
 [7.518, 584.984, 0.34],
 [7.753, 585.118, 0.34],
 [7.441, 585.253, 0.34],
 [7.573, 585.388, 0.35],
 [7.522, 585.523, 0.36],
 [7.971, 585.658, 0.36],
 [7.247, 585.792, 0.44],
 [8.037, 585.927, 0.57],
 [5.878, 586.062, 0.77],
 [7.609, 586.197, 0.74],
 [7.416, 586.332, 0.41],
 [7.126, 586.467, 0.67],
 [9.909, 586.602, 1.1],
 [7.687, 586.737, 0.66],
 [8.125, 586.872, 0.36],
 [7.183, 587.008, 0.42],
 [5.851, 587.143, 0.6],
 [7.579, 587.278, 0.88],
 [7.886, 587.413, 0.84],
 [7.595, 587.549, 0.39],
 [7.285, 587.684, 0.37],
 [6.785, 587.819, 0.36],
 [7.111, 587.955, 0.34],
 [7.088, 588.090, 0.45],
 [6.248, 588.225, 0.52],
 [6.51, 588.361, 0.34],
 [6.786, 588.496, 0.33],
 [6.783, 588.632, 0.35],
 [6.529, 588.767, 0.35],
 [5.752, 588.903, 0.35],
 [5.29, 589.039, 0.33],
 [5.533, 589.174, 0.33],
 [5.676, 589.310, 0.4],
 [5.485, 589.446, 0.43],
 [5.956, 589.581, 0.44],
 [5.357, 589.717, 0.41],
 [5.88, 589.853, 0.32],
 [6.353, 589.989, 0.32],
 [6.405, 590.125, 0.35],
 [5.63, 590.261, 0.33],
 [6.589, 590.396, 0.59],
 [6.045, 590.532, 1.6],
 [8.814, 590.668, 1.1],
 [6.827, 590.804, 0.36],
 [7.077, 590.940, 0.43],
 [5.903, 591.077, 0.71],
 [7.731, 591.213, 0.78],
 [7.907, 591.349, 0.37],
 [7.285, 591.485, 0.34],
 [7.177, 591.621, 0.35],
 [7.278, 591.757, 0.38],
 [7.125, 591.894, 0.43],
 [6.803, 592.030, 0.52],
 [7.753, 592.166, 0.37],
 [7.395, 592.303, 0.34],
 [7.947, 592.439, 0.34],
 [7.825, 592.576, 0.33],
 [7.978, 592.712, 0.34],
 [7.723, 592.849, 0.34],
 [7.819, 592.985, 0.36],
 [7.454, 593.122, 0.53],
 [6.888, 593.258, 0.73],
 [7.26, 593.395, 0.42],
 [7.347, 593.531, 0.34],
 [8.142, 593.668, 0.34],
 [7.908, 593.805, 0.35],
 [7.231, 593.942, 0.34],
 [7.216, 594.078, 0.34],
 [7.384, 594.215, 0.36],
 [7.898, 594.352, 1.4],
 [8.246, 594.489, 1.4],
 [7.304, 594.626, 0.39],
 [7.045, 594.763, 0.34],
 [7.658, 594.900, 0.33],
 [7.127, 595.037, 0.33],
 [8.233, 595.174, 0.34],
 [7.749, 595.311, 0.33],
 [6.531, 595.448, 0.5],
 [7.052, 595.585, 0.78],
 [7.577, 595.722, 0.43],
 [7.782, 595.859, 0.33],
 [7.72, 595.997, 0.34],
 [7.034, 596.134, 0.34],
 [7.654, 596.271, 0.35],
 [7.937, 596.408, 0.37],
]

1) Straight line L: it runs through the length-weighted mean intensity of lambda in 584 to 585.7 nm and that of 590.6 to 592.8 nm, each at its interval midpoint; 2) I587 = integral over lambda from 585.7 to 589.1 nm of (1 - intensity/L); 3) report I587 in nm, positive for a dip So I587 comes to 0.241 nm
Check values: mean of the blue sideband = 7.77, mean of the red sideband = 7.43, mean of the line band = 7.1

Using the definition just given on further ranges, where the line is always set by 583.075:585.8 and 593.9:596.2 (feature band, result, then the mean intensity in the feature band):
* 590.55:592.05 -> 0.06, 7.24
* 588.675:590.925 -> 0.43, 6.16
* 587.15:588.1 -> 0.05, 7.25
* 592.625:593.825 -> -0.01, 7.61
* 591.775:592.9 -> 0.00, 7.55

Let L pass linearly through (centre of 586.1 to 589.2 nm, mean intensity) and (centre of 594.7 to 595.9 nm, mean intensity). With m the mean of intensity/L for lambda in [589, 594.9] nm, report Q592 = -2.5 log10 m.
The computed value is 0.03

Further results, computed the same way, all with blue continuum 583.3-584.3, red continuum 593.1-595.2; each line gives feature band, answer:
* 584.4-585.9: 0.01 mag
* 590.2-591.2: 0.13 mag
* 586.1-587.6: 0.02 mag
